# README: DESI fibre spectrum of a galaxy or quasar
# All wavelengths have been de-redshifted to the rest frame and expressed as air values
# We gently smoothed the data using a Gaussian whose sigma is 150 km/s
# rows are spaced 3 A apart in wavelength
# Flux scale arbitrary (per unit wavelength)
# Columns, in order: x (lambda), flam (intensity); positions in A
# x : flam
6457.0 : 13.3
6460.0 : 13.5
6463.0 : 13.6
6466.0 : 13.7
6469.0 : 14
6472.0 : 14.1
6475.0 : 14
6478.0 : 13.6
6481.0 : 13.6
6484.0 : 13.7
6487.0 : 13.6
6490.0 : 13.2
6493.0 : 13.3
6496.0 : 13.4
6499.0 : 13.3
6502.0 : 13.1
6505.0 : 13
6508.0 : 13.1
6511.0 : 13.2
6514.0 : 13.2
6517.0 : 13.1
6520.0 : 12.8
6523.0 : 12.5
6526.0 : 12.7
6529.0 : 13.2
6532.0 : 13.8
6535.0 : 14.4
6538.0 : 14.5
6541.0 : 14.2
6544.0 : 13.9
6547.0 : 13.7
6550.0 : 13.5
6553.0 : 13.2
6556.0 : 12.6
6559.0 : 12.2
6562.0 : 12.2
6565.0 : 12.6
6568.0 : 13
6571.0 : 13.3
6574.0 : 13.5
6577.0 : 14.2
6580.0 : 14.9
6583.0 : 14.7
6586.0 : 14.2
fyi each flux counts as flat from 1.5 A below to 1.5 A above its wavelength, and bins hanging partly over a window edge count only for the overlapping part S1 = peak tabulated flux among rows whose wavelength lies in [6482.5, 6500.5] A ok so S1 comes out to 13.7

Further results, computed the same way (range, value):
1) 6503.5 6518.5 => 13.2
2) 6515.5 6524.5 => 13.1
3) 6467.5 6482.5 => 14.1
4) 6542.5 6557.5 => 13.9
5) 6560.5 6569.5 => 13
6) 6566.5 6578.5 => 14.2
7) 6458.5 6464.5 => 13.6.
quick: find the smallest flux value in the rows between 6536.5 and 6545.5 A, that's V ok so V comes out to 13.9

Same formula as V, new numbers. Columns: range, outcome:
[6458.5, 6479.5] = 13.5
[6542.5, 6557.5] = 12.6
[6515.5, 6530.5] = 12.5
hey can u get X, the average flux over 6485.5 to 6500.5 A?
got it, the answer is 13.4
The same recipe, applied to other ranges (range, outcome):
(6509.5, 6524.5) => 13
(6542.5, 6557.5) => 13.4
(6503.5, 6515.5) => 13.1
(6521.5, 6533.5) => 13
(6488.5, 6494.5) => 13.2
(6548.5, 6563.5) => 12.7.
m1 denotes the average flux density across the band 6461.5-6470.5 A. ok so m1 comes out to 13.8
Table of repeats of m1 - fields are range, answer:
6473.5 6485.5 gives 13.7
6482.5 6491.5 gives 13.5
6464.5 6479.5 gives 13.9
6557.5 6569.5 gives 12.5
